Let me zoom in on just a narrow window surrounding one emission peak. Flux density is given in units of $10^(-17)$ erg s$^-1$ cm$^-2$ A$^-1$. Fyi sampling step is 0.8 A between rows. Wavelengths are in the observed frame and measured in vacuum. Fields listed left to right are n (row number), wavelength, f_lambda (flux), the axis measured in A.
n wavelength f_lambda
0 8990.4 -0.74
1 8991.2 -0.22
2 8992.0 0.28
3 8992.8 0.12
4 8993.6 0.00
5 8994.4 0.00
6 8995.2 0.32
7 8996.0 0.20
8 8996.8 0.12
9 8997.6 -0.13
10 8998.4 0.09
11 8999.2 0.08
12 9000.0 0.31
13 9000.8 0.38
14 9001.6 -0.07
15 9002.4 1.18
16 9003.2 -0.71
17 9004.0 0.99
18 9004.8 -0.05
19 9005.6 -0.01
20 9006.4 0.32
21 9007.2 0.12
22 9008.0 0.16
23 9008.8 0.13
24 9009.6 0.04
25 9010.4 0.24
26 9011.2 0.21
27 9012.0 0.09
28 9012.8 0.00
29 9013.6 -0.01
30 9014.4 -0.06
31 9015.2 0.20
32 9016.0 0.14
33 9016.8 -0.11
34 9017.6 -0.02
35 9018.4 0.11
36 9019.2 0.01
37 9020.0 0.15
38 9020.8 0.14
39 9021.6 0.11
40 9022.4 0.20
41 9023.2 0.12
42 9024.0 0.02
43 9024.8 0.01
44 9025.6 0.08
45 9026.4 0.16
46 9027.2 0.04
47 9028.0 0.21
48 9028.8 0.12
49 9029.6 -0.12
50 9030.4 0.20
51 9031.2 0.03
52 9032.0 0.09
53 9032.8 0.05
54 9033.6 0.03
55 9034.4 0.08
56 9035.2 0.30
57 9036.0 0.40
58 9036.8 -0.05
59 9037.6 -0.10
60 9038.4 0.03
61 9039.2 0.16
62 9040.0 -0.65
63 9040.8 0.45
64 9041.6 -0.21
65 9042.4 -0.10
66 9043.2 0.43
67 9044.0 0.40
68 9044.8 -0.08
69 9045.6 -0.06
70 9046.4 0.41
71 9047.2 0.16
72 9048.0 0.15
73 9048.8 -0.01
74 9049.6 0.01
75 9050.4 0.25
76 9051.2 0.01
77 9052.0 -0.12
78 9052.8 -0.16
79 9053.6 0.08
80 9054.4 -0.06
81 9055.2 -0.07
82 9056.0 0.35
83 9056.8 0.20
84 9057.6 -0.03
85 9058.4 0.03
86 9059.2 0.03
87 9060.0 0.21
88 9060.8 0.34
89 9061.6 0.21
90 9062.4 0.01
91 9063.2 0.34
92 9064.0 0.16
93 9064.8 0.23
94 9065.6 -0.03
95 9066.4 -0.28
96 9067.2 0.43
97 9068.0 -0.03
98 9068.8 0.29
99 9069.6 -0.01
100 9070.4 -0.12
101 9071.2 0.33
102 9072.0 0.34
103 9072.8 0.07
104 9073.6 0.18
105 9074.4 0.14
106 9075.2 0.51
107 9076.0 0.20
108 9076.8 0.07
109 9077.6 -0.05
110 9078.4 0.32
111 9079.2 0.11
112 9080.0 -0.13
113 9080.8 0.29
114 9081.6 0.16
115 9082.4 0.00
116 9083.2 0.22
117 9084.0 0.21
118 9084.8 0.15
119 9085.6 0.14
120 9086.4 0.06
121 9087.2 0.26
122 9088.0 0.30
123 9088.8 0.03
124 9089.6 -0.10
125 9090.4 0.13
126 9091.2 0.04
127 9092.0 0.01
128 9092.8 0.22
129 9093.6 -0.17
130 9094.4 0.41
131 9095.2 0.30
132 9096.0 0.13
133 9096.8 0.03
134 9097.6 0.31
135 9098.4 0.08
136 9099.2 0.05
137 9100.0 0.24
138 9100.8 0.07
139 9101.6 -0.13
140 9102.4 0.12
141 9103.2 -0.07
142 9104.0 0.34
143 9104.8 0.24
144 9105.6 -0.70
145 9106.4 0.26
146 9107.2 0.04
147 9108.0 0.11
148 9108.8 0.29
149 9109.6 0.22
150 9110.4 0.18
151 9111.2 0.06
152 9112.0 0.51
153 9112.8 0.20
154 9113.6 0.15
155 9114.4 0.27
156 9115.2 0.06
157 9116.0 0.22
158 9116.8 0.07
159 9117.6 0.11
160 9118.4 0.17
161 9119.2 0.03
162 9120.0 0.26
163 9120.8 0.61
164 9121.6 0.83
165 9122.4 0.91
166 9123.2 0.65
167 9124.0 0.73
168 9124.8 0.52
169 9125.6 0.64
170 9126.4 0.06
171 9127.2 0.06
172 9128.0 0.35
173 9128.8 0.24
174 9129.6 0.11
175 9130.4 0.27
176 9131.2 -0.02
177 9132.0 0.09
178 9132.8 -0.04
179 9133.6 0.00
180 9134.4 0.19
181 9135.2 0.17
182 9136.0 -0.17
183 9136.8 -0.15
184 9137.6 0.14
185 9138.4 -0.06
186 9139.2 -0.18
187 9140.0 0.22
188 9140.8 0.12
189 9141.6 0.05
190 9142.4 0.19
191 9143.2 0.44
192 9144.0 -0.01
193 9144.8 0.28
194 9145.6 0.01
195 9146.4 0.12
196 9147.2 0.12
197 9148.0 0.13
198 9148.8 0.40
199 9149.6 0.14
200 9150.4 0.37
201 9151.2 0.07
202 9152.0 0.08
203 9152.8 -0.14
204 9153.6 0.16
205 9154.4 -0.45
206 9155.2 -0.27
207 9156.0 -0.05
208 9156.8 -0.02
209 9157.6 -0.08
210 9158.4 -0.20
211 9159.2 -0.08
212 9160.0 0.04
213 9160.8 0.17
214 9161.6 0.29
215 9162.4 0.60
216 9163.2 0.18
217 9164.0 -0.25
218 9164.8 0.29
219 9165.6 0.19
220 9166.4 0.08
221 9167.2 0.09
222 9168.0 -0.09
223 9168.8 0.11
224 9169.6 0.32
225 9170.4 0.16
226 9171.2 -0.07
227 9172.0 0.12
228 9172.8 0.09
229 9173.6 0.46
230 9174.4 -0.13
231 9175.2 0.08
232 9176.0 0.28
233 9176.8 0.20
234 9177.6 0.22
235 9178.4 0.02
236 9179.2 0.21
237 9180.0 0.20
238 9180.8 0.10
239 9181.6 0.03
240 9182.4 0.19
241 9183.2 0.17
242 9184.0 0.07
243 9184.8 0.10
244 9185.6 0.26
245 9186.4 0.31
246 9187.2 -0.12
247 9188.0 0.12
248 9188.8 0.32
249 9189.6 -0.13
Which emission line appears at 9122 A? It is H-beta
